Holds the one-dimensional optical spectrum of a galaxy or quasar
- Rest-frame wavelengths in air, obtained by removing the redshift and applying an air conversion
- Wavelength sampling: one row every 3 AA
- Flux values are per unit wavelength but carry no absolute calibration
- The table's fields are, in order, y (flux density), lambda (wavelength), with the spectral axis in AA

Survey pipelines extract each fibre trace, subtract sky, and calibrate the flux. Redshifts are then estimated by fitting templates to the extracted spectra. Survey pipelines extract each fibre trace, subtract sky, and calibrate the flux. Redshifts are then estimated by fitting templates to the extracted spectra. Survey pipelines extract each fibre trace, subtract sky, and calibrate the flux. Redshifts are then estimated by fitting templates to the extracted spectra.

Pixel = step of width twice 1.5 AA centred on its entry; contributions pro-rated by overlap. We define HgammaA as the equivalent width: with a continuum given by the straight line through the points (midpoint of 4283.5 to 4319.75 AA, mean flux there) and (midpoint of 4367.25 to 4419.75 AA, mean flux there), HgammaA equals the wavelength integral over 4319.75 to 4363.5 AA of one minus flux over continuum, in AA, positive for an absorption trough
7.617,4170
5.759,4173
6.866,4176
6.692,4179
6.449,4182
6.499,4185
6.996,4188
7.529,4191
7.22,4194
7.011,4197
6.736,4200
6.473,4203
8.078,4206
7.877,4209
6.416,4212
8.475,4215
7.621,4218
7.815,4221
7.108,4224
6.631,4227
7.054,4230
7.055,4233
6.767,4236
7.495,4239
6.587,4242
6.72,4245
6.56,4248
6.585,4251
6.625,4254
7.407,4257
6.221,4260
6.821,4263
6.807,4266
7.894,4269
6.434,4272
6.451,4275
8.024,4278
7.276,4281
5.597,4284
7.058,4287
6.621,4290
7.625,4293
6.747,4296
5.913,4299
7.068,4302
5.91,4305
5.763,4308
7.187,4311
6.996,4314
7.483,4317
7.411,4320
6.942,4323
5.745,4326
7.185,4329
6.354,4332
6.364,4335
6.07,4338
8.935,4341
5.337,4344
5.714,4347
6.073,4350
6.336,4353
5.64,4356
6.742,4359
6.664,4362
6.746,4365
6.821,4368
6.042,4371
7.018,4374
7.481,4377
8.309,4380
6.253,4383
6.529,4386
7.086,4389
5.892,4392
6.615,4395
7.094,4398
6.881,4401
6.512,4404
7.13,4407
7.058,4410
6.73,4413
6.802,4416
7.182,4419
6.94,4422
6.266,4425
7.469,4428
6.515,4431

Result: 2.0 AA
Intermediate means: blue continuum 6.72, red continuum 6.85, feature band 6.47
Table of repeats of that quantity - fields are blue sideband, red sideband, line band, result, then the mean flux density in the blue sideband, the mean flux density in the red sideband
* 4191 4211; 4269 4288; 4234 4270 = 0.73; 7.23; 6.89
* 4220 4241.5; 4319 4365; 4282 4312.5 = 0.80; 7.09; 6.5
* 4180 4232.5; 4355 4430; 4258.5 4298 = 0.84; 7.17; 6.8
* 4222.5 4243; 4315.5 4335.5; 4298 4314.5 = 0.92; 6.97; 6.8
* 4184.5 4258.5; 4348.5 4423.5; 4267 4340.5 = 1.46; 7.1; 6.74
